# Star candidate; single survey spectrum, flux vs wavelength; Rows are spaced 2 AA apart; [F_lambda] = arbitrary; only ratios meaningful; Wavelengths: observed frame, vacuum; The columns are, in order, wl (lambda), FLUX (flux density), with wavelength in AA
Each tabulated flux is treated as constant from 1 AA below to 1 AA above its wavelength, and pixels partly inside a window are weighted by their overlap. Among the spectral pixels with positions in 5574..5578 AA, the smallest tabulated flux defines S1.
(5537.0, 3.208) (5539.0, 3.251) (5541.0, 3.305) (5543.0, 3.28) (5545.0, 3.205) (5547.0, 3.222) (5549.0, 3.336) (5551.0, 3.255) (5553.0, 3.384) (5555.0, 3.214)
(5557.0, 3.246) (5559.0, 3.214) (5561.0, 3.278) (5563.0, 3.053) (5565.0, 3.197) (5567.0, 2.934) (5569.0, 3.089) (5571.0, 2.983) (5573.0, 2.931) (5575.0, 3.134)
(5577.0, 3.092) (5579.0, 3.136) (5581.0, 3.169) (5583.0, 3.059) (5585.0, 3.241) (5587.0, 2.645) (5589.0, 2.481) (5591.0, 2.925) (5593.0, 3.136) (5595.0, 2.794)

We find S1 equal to 3.092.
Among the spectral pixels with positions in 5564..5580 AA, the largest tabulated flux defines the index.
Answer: 3.197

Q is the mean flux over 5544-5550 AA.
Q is 3.25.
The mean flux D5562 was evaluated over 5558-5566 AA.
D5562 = 3.19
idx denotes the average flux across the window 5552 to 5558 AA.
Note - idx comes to 3.28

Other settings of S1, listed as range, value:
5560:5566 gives 3.053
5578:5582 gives 3.136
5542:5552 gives 3.205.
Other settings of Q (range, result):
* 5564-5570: 3.07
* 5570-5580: 3.06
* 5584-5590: 2.79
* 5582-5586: 3.15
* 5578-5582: 3.15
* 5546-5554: 3.3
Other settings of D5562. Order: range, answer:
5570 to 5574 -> 2.96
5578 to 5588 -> 3.05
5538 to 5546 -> 3.26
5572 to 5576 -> 3.03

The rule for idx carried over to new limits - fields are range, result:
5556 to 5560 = 3.23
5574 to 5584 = 3.12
